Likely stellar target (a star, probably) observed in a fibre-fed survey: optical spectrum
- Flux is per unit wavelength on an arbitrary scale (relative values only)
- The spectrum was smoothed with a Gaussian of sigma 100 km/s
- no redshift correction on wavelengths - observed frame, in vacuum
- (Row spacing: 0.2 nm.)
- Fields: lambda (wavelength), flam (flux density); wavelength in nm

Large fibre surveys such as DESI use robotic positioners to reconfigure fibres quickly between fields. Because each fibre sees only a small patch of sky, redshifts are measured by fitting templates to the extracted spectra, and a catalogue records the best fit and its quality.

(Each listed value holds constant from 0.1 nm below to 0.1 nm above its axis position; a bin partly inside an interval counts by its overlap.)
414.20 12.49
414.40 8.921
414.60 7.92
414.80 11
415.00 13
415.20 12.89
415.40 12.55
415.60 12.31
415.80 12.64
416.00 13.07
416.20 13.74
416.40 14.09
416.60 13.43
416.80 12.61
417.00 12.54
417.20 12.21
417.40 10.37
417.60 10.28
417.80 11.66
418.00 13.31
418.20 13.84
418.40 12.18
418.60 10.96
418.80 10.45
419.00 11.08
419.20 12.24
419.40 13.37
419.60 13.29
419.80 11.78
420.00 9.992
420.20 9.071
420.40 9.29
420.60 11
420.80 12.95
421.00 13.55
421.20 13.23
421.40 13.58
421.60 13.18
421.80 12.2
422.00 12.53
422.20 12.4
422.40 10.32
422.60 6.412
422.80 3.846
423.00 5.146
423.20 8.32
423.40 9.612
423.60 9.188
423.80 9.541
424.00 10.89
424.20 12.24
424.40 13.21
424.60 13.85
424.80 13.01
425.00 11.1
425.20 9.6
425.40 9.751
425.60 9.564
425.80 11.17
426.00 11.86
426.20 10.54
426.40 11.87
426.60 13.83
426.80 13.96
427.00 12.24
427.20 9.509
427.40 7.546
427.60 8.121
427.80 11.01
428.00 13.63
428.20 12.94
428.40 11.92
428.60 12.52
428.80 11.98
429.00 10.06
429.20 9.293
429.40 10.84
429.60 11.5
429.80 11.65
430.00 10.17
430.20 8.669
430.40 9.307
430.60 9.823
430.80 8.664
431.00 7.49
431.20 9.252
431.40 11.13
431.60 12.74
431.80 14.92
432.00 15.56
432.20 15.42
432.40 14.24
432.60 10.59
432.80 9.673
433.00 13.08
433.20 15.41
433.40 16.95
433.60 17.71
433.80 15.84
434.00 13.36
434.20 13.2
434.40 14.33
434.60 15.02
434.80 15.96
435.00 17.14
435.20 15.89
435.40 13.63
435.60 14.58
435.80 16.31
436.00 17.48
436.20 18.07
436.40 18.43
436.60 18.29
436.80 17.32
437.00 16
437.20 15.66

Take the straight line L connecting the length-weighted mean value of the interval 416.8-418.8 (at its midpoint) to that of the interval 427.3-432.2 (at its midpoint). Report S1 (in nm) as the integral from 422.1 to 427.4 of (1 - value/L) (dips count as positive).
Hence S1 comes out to 0.42 nm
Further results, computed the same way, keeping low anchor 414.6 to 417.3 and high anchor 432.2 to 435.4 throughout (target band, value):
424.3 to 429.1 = 0.81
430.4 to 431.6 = 0.39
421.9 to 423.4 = 0.54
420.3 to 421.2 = 0.09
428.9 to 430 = 0.27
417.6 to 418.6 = 0.04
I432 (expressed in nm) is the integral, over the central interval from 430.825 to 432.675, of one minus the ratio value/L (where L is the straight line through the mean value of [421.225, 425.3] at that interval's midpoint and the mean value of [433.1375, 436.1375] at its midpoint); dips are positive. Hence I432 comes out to 0.27 nm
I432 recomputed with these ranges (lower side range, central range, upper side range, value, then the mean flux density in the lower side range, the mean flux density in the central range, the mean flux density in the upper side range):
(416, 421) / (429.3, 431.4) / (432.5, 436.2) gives 0.64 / 12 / 9.8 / 14.9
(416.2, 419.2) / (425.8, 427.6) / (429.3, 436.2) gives 0.22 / 12.1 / 11.2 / 13.2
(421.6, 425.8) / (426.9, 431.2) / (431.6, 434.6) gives 0.72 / 10.2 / 10.4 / 14.3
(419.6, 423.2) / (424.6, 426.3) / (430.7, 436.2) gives 0.11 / 10.6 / 11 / 14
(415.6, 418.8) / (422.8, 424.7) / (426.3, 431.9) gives 0.28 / 12.4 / 9.89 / 10.9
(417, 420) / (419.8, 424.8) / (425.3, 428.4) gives 0.37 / 11.9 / 10.7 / 11.2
